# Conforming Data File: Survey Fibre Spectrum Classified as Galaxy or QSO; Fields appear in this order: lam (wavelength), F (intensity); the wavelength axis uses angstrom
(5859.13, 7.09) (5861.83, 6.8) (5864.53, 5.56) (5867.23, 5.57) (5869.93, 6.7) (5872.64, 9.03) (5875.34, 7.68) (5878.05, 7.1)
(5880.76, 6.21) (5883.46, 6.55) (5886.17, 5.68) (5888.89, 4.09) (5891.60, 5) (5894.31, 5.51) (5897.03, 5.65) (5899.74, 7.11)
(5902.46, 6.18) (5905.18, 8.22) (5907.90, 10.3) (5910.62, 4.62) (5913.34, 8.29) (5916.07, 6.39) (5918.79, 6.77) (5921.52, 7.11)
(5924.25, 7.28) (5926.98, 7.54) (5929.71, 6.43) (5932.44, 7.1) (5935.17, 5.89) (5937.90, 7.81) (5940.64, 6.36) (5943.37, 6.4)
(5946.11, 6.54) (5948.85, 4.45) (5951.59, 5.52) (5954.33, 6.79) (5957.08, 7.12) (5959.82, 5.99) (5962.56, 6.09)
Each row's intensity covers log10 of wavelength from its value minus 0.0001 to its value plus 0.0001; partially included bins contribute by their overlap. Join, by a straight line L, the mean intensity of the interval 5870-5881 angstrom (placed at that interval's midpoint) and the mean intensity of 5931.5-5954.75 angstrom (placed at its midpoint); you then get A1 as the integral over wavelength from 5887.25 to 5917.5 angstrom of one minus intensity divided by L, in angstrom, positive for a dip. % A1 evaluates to 2.3 angstrom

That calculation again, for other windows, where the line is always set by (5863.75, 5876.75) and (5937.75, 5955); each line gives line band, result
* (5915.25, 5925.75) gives -0.8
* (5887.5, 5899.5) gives 2.6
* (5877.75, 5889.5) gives 1.5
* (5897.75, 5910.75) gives -1.7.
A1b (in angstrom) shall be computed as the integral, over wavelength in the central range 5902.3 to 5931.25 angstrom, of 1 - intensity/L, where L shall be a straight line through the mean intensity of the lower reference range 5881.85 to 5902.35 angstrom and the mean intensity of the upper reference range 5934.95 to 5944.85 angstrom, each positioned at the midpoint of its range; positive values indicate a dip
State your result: -4.8 angstrom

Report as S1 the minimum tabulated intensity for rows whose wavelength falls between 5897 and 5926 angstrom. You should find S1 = 4.62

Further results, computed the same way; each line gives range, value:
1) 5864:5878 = 5.56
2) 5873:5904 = 4.09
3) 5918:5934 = 6.43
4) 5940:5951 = 4.45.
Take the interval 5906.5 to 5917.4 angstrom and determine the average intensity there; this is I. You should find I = 7.4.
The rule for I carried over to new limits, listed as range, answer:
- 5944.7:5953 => 5.51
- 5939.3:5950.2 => 5.94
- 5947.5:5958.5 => 5.97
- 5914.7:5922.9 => 6.75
